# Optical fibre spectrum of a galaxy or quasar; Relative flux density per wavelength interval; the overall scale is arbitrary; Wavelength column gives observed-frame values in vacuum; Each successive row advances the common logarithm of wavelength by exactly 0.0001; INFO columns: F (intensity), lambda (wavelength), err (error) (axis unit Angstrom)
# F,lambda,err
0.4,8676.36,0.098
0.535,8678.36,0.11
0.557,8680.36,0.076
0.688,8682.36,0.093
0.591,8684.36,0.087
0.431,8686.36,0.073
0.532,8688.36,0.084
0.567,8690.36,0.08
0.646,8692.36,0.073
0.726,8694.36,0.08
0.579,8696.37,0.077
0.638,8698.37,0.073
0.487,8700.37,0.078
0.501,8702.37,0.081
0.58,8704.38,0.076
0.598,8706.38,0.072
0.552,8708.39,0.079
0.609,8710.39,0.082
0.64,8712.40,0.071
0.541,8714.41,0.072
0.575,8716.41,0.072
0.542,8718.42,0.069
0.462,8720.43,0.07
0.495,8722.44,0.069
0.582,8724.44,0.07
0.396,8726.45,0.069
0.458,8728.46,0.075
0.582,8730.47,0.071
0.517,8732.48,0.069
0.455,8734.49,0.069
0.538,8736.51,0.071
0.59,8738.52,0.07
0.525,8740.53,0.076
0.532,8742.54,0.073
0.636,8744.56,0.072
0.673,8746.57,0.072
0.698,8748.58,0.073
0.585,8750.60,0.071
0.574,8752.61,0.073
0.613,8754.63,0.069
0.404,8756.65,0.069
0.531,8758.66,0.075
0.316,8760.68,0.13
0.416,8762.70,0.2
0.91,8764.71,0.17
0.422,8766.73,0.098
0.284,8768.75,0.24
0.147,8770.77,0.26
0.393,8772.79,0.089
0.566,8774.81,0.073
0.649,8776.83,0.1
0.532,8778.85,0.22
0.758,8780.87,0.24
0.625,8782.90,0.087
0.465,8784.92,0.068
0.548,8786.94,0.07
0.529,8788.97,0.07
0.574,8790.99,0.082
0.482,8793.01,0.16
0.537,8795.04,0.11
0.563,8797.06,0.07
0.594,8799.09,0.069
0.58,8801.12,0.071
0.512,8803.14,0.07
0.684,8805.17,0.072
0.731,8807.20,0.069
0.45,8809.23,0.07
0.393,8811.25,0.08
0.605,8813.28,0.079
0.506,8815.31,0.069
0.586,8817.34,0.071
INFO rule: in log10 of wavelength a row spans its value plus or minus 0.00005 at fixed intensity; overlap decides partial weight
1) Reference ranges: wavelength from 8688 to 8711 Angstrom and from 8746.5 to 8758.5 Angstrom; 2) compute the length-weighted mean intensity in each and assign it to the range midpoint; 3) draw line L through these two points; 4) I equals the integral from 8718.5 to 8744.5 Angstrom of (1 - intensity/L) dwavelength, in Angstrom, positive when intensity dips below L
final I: 2.94 Angstrom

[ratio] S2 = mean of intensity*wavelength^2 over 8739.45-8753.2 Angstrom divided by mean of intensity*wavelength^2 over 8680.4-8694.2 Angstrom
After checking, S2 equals 1.05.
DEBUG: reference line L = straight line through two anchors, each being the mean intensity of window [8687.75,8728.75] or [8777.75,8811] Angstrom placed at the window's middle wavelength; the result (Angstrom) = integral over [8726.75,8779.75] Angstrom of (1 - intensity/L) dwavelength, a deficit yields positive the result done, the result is 4.2 Angstrom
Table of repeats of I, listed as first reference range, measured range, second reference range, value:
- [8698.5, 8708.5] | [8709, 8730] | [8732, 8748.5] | 0.99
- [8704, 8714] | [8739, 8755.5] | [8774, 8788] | -0.32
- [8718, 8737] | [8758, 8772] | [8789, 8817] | 2.59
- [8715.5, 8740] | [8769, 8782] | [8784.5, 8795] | 0.67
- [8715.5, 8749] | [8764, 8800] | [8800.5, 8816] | 1.56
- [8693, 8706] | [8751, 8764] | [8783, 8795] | 1.40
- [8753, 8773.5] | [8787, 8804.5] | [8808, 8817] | -2.37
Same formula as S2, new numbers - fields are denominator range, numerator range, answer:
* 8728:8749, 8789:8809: 1.04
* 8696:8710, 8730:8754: 1.03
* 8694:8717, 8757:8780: 0.82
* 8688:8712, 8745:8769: 0.94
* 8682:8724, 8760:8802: 0.93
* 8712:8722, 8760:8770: 0.87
